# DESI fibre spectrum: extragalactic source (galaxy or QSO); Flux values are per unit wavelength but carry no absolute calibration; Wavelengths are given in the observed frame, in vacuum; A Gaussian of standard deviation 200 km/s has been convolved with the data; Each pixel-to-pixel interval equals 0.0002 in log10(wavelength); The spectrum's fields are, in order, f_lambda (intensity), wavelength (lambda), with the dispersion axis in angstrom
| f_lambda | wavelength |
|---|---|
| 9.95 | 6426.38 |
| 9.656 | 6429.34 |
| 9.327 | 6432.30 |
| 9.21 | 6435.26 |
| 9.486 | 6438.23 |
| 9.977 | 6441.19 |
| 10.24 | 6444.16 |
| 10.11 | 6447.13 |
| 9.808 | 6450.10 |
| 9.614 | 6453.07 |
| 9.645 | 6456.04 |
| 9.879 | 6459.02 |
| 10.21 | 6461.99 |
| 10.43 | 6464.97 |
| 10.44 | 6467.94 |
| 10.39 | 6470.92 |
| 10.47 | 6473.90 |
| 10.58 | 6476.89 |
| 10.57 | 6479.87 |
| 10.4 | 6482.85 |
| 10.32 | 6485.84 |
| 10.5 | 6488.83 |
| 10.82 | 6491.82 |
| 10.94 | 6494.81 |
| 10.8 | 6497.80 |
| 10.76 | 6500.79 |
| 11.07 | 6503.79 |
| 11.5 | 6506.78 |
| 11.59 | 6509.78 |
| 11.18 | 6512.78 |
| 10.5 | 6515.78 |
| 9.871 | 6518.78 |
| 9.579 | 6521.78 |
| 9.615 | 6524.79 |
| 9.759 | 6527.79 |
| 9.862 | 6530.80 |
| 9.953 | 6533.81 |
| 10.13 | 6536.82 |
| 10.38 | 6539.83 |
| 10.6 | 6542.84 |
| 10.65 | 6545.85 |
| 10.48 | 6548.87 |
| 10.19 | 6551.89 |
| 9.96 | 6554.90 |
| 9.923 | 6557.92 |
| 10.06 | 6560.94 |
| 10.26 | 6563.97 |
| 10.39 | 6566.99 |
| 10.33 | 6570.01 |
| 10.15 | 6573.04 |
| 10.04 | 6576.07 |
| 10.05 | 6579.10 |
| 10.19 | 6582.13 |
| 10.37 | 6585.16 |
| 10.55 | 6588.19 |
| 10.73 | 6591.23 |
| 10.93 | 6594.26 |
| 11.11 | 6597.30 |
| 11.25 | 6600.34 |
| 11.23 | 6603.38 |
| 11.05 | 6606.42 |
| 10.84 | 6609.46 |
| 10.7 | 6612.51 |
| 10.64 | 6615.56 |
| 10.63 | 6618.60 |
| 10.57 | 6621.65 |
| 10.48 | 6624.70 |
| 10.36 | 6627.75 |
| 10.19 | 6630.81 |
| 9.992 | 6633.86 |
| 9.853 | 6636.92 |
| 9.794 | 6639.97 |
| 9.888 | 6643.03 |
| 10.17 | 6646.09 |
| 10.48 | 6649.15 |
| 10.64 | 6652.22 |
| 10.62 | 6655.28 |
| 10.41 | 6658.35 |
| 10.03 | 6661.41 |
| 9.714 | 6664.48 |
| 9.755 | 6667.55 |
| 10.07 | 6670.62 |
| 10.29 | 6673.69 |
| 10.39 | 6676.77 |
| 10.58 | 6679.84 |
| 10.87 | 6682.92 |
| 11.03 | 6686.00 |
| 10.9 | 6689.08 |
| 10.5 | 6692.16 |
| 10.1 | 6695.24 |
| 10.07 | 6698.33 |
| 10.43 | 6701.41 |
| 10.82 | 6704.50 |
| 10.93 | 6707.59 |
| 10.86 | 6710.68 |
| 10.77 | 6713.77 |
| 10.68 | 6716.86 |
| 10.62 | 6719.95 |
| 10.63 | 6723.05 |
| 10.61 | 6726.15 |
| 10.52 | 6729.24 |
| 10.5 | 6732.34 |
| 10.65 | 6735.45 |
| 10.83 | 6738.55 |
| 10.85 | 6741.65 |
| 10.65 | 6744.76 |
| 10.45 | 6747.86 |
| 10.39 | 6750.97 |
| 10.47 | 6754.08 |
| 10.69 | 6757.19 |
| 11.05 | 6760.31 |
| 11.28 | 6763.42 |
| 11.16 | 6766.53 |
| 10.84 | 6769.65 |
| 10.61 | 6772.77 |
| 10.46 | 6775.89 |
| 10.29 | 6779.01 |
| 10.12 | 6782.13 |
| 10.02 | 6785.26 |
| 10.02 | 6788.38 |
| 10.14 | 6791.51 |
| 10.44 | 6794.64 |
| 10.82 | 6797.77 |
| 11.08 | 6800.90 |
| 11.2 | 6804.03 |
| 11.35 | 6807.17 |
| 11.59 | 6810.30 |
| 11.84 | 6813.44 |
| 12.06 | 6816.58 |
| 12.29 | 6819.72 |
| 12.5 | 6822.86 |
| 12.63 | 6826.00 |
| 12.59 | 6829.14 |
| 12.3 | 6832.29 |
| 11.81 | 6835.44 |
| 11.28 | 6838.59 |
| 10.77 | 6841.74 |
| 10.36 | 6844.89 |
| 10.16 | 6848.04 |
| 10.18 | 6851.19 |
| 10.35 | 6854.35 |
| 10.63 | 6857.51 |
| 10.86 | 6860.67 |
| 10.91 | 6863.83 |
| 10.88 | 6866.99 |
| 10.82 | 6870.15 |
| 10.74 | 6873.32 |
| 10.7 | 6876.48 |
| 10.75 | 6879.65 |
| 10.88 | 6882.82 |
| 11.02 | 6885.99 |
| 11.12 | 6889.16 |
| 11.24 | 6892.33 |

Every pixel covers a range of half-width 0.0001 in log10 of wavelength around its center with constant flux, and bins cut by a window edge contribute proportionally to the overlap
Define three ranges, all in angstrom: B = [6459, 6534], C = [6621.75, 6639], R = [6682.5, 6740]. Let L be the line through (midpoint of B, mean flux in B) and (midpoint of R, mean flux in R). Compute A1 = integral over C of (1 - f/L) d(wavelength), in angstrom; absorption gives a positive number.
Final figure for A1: 0.6 angstrom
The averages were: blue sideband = 10.5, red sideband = 10.6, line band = 10.2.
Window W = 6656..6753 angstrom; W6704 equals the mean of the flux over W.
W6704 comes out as 10.5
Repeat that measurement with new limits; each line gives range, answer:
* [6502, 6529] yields 10.5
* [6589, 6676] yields 10.4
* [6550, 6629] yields 10.5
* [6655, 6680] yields 10.2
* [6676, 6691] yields 10.8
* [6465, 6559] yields 10.4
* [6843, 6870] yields 10.6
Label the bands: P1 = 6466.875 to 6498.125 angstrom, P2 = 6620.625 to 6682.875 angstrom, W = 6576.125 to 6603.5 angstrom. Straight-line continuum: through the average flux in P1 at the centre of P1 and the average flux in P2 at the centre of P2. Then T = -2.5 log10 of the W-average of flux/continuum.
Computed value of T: -0.03 mag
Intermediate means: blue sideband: 10.6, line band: 10.7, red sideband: 10.2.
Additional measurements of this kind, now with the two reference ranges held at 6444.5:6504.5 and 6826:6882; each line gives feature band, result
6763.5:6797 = 0.04 mag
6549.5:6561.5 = 0.05 mag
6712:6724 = 0.01 mag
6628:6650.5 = 0.06 mag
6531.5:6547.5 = 0.02 mag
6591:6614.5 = -0.04 mag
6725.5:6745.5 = 0.01 mag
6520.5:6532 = 0.08 mag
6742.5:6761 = 0.02 mag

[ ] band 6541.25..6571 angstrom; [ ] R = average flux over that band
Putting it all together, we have 10.3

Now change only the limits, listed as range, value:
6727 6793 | 10.6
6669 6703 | 10.5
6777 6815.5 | 10.8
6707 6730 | 10.7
